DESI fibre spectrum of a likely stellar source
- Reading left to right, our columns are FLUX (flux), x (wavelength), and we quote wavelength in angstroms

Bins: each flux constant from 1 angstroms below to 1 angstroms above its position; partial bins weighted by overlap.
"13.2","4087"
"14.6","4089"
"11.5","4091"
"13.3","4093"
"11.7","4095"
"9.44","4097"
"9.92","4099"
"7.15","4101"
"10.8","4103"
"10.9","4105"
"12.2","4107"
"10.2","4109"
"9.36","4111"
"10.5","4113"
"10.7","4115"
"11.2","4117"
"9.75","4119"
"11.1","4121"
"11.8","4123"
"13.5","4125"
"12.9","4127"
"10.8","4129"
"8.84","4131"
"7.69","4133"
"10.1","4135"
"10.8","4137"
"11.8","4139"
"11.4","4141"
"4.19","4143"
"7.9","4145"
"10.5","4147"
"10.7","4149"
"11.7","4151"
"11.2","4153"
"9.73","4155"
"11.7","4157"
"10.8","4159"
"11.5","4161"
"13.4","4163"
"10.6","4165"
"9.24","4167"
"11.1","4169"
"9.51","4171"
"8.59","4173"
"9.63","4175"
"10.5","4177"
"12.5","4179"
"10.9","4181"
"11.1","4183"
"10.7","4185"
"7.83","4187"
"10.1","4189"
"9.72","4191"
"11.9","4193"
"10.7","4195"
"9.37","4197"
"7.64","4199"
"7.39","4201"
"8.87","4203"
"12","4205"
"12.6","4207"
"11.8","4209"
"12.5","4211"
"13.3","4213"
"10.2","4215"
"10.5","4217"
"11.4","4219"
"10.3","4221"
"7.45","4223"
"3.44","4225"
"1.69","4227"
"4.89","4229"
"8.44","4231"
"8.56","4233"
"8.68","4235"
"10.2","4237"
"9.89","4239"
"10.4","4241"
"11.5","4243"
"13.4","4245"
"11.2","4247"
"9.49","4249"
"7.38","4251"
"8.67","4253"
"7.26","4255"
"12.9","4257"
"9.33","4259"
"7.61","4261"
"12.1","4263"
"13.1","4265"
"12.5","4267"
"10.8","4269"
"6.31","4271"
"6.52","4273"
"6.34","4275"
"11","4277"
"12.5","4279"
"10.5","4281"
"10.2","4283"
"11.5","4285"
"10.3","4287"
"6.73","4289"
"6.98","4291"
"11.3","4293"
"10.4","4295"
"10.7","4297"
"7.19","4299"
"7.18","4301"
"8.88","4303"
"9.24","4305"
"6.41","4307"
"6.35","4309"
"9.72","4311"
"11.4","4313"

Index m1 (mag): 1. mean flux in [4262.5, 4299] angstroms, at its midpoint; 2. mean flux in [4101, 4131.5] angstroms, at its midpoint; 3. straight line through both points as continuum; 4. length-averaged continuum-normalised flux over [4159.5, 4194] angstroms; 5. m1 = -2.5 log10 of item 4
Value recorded 0.00 mag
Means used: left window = 10.9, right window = 9.88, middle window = 10.5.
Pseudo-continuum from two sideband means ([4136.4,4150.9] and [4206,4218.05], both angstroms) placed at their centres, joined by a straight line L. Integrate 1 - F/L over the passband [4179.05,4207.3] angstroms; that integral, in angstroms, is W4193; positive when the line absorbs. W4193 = 2.88 angstroms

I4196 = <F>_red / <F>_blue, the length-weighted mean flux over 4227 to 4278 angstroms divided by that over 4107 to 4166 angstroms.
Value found 0.9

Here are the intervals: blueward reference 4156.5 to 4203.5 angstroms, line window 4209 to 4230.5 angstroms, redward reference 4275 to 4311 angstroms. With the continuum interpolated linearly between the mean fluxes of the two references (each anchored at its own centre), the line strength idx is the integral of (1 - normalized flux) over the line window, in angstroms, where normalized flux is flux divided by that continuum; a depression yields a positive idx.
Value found 2.5 angstroms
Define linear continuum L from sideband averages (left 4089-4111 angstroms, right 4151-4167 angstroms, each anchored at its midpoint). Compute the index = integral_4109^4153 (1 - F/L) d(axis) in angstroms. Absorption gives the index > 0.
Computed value 2.6 angstroms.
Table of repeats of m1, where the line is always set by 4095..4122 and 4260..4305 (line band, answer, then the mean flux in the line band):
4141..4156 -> 0.06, 9.55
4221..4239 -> 0.36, 7.05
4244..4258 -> -0.04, 10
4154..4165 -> -0.13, 11.4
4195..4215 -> -0.07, 10.6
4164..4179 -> 0.00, 10.1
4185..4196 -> -0.02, 10.1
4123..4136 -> -0.05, 10.7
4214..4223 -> -0.04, 10.3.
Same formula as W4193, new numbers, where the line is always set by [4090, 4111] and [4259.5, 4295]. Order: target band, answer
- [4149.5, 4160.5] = -0.7 angstroms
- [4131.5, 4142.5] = 0.5 angstroms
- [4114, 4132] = -1.1 angstroms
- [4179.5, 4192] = 0.1 angstroms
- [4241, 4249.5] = -1.2 angstroms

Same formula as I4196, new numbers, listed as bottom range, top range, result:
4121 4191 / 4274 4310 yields 0.87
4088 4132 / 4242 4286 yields 0.92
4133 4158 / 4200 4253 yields 0.95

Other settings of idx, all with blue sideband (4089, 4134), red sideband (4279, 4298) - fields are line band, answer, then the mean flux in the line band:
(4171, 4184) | 0.0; 10.5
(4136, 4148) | 1.4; 9.43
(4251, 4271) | 0.0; 10.1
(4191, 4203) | 1.2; 9.38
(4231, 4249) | -0.2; 10.3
